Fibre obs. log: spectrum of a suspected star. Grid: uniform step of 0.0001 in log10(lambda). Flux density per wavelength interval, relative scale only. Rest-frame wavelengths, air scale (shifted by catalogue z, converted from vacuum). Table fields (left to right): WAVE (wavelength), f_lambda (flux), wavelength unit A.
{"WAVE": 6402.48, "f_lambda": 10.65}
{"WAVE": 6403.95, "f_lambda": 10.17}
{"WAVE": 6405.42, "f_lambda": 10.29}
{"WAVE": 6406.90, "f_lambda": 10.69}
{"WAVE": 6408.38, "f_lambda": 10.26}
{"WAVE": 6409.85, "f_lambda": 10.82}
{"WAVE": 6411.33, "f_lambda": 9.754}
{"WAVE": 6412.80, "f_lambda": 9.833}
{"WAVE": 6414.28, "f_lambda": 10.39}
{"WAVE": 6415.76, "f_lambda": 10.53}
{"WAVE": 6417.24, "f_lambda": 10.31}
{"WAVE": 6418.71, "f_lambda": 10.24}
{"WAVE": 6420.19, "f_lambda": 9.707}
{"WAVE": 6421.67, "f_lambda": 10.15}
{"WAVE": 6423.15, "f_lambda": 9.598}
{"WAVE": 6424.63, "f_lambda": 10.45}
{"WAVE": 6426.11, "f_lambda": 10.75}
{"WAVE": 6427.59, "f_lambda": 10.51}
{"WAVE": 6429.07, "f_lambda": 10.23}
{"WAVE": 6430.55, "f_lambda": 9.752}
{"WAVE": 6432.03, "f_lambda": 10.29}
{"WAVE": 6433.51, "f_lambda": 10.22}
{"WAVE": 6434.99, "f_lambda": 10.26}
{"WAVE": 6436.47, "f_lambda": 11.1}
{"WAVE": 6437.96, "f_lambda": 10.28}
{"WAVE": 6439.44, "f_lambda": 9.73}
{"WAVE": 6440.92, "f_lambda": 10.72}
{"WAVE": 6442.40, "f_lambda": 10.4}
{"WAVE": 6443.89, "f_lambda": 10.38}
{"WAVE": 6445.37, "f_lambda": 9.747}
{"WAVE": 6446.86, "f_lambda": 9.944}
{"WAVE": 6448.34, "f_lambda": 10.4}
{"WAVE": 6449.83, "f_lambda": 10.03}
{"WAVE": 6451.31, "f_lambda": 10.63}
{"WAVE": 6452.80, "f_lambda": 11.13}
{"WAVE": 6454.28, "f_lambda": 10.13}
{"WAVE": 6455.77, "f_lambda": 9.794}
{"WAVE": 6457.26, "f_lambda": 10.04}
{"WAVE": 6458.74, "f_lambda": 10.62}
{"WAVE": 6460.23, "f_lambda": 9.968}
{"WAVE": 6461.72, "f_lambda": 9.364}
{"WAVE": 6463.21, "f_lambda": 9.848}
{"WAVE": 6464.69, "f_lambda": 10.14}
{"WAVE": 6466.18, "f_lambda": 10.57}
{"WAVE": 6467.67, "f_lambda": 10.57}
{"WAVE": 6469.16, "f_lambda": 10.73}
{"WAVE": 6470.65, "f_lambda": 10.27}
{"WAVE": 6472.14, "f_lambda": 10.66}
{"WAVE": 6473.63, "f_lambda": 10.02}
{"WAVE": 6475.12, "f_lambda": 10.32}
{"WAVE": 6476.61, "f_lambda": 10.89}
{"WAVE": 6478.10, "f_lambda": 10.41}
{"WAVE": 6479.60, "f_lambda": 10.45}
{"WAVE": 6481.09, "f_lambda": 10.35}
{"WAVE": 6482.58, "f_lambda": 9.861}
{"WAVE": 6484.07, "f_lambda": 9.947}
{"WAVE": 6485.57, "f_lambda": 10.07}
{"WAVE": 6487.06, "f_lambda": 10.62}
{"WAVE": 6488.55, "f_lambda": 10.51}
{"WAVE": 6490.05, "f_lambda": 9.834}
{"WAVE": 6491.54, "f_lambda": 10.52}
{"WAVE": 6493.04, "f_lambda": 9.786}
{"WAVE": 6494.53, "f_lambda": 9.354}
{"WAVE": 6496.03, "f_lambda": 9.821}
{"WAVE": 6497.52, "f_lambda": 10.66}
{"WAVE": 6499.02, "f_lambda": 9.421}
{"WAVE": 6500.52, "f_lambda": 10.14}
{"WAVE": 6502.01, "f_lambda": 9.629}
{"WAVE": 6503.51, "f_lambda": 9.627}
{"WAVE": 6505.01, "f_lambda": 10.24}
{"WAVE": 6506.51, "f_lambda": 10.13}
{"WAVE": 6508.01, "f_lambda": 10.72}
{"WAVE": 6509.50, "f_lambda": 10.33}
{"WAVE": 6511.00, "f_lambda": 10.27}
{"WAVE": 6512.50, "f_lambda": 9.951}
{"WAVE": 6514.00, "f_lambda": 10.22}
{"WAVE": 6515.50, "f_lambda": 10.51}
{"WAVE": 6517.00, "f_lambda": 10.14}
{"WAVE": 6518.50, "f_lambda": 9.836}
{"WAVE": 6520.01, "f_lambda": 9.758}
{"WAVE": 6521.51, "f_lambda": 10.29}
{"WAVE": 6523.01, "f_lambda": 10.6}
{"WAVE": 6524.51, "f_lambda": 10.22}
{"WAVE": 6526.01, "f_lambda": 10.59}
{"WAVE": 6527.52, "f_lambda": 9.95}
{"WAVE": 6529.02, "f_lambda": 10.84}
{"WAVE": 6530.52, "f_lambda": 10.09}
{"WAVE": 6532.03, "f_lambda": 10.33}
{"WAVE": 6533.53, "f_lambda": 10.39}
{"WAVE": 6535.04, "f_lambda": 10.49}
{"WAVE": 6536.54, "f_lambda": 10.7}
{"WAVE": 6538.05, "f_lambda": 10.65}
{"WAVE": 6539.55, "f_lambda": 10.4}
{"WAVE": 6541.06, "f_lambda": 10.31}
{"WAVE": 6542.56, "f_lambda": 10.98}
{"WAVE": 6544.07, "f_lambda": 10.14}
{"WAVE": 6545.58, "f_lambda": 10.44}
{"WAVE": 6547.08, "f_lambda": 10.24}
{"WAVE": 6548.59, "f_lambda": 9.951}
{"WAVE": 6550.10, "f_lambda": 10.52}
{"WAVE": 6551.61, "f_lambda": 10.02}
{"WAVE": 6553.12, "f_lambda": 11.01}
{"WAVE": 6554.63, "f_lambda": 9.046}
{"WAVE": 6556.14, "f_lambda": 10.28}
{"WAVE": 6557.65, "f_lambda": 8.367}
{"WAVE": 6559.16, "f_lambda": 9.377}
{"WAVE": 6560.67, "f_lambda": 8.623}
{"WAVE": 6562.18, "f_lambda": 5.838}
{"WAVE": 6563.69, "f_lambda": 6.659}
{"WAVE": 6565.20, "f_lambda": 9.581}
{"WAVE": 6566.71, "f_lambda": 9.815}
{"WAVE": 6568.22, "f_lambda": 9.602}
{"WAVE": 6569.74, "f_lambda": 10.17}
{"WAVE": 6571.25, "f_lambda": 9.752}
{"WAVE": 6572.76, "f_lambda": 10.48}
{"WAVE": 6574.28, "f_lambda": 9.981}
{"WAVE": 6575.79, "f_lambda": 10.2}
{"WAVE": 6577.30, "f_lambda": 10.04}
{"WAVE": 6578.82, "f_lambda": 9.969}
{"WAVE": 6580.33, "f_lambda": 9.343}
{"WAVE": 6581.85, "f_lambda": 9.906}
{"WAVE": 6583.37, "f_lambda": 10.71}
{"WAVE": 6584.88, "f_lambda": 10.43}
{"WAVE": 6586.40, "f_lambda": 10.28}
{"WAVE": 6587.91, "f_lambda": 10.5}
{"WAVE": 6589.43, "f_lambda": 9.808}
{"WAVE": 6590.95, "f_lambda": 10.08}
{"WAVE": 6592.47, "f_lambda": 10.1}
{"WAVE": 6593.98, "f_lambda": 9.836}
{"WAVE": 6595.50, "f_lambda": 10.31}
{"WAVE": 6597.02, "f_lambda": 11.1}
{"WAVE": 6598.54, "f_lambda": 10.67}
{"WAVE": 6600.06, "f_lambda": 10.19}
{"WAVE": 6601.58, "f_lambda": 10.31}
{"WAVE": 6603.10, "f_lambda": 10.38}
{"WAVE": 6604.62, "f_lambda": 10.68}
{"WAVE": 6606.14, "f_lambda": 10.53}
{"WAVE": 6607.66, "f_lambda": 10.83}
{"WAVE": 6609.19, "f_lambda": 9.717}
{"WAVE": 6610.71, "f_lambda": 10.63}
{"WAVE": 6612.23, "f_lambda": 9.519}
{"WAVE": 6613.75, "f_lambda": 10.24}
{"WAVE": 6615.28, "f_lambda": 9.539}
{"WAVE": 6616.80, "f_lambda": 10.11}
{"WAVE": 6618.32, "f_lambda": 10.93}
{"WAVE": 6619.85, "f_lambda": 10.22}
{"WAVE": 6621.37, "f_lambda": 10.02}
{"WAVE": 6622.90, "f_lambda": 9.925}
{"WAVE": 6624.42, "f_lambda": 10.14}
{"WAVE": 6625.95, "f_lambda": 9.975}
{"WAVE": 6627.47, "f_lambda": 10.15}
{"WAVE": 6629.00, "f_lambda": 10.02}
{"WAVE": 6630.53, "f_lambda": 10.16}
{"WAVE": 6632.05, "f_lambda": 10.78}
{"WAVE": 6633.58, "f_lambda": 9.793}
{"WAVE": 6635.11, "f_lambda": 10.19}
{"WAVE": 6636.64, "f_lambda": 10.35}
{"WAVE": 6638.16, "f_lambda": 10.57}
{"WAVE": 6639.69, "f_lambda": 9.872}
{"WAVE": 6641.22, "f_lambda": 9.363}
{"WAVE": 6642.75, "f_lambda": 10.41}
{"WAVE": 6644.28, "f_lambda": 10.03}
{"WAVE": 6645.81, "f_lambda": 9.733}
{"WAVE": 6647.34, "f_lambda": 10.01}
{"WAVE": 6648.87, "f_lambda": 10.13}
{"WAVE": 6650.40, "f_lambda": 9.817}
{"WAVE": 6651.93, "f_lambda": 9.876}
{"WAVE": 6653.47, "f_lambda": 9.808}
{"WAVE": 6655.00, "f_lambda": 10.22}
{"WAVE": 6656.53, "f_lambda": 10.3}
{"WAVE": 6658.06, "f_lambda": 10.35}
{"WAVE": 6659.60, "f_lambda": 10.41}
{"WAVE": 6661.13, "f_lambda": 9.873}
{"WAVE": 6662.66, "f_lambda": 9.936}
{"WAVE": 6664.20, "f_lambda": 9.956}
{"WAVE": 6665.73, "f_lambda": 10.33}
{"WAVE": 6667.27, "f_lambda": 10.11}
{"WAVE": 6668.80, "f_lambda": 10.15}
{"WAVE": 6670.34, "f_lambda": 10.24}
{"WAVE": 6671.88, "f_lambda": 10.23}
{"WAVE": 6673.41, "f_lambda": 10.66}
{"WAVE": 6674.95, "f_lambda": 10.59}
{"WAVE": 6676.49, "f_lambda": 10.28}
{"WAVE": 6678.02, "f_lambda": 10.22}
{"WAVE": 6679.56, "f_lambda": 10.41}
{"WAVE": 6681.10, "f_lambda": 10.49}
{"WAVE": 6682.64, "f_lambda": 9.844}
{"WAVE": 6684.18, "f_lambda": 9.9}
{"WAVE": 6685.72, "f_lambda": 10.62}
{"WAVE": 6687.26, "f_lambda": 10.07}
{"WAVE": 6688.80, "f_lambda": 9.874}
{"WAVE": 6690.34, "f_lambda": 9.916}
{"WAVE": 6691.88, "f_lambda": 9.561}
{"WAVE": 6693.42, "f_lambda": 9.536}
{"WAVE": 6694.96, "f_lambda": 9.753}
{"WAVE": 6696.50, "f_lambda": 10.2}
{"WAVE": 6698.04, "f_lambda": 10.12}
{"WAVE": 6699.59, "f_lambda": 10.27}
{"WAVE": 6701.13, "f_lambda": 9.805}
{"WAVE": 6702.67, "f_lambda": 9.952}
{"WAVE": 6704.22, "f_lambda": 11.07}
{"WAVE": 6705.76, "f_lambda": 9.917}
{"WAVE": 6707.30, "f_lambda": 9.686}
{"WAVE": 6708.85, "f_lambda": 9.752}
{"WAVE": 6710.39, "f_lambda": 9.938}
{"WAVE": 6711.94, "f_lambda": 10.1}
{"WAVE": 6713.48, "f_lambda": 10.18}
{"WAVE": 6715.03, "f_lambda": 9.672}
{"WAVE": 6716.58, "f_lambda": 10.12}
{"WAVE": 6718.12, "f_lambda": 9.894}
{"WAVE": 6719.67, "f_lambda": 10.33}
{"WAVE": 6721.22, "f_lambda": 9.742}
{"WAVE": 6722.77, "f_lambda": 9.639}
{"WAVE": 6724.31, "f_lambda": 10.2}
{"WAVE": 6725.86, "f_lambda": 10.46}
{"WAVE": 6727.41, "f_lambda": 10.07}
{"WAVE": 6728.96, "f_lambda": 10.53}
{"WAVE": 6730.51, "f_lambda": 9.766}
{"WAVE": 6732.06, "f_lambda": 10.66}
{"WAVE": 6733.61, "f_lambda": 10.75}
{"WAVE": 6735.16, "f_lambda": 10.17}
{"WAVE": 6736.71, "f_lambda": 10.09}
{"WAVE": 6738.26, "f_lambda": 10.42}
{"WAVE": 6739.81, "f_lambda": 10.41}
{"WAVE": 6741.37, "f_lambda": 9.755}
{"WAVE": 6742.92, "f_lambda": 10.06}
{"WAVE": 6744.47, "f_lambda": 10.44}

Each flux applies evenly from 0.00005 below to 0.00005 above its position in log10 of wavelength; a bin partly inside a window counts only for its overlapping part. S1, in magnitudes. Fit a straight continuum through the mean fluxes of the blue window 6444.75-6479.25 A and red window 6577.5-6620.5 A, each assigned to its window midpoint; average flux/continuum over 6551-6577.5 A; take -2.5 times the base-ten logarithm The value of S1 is 0.098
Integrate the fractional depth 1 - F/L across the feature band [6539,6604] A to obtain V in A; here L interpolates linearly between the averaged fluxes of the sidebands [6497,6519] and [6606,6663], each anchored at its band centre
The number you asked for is 1.4 A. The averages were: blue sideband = 10.1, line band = 9.9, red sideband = 10.1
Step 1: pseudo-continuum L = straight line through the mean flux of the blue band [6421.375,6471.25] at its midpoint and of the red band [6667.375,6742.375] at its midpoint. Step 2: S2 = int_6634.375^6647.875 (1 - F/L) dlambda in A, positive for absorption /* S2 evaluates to 0.1 A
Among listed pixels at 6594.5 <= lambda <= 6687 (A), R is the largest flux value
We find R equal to 11.1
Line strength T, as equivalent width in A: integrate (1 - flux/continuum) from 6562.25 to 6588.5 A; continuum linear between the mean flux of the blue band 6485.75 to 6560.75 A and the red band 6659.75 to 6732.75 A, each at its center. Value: 1.02 A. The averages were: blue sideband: 10.2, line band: 9.74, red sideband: 10.1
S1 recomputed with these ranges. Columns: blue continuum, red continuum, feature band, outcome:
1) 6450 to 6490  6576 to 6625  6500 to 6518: 0.012 mag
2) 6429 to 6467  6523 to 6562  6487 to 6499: 0.010 mag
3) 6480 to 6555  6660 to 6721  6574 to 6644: -0.005 mag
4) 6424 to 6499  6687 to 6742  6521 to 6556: -0.017 mag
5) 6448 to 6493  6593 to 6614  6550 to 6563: 0.131 mag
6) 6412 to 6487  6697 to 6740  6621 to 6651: 0.010 mag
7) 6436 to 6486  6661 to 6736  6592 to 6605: -0.023 mag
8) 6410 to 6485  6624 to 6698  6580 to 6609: -0.017 mag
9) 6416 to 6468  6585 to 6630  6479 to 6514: 0.014 mag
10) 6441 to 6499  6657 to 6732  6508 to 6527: -0.004 mag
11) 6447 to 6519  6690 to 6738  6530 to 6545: -0.030 mag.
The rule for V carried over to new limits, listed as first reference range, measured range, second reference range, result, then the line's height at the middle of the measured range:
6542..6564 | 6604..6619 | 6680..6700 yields -0.87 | 9.7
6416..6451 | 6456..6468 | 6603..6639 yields 0.14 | 10.2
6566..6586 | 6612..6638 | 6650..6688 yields -0.07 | 10.1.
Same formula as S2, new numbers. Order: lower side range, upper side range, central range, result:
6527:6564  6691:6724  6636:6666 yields -0.4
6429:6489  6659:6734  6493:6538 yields 0.3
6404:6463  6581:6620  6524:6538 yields -0.2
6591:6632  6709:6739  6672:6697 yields 0.1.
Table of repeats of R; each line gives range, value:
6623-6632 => 10.16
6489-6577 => 11.01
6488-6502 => 10.66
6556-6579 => 10.48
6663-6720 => 11.07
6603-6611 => 10.83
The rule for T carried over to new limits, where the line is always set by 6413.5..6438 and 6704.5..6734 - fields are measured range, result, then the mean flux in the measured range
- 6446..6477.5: -0.11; 10.3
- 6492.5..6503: 0.41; 9.83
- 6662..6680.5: -0.27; 10.3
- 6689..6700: 0.22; 9.89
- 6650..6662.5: 0.05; 10.1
